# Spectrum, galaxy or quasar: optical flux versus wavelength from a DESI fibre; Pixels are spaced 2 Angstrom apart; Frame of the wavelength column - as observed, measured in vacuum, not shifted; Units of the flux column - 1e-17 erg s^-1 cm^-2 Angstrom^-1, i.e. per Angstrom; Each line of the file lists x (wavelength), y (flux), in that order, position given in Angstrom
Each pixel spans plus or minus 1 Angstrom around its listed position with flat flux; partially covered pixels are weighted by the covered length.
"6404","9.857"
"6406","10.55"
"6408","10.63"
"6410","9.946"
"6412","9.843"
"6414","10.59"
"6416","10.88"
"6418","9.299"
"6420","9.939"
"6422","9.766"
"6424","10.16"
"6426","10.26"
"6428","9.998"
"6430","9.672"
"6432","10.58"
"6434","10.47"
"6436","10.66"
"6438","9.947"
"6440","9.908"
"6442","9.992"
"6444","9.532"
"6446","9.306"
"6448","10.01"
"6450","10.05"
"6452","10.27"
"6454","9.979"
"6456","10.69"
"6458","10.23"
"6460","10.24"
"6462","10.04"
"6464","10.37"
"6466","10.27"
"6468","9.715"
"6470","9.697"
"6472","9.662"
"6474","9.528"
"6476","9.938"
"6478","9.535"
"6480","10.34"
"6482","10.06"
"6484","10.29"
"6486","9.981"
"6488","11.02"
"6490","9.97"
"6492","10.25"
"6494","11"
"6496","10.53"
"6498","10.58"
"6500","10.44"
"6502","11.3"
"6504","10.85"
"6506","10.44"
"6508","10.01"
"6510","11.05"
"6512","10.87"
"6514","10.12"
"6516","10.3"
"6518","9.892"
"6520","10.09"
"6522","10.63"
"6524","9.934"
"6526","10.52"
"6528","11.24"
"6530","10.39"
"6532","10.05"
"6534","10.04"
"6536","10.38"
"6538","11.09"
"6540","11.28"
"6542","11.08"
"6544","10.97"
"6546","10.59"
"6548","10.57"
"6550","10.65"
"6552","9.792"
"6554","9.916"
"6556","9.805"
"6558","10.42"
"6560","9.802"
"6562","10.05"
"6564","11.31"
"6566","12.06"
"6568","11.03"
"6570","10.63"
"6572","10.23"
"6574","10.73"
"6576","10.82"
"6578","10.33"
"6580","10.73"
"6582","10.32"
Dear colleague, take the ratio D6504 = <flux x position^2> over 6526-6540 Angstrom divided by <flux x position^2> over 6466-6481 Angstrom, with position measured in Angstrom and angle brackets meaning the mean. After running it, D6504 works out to 1.10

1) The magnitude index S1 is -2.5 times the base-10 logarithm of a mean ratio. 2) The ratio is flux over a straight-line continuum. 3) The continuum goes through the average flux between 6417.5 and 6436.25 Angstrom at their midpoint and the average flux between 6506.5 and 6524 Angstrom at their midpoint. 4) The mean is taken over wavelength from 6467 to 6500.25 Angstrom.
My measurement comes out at 0.01 mag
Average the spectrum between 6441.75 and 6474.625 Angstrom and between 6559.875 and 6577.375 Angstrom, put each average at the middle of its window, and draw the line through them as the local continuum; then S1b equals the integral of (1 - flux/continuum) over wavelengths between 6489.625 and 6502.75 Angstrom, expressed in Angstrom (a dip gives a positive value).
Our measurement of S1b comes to -0.4 Angstrom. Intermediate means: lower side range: 9.98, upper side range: 10.8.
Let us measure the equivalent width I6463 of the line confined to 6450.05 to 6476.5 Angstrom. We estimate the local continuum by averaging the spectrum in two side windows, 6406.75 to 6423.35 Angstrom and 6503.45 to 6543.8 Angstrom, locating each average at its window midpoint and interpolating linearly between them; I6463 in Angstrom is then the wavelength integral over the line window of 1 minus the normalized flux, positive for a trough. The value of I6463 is 0.6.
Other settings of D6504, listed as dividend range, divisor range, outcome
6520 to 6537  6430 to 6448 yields 1.06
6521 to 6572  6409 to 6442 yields 1.08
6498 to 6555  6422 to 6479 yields 1.07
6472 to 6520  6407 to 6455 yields 1.05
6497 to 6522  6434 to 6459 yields 1.06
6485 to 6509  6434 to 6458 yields 1.06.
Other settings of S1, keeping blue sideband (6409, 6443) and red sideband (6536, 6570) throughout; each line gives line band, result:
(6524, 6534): 0.01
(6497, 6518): -0.01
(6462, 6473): 0.04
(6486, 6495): -0.01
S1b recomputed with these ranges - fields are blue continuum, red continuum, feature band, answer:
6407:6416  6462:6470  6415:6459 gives 0.54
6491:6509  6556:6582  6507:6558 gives 0.79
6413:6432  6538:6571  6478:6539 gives 0.03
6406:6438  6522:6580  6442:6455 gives 0.50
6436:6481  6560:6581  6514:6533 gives 0.18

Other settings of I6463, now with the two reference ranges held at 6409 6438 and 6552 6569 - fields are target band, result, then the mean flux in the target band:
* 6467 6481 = 0.7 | 9.77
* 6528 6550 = -0.5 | 10.7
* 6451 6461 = -0.1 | 10.3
